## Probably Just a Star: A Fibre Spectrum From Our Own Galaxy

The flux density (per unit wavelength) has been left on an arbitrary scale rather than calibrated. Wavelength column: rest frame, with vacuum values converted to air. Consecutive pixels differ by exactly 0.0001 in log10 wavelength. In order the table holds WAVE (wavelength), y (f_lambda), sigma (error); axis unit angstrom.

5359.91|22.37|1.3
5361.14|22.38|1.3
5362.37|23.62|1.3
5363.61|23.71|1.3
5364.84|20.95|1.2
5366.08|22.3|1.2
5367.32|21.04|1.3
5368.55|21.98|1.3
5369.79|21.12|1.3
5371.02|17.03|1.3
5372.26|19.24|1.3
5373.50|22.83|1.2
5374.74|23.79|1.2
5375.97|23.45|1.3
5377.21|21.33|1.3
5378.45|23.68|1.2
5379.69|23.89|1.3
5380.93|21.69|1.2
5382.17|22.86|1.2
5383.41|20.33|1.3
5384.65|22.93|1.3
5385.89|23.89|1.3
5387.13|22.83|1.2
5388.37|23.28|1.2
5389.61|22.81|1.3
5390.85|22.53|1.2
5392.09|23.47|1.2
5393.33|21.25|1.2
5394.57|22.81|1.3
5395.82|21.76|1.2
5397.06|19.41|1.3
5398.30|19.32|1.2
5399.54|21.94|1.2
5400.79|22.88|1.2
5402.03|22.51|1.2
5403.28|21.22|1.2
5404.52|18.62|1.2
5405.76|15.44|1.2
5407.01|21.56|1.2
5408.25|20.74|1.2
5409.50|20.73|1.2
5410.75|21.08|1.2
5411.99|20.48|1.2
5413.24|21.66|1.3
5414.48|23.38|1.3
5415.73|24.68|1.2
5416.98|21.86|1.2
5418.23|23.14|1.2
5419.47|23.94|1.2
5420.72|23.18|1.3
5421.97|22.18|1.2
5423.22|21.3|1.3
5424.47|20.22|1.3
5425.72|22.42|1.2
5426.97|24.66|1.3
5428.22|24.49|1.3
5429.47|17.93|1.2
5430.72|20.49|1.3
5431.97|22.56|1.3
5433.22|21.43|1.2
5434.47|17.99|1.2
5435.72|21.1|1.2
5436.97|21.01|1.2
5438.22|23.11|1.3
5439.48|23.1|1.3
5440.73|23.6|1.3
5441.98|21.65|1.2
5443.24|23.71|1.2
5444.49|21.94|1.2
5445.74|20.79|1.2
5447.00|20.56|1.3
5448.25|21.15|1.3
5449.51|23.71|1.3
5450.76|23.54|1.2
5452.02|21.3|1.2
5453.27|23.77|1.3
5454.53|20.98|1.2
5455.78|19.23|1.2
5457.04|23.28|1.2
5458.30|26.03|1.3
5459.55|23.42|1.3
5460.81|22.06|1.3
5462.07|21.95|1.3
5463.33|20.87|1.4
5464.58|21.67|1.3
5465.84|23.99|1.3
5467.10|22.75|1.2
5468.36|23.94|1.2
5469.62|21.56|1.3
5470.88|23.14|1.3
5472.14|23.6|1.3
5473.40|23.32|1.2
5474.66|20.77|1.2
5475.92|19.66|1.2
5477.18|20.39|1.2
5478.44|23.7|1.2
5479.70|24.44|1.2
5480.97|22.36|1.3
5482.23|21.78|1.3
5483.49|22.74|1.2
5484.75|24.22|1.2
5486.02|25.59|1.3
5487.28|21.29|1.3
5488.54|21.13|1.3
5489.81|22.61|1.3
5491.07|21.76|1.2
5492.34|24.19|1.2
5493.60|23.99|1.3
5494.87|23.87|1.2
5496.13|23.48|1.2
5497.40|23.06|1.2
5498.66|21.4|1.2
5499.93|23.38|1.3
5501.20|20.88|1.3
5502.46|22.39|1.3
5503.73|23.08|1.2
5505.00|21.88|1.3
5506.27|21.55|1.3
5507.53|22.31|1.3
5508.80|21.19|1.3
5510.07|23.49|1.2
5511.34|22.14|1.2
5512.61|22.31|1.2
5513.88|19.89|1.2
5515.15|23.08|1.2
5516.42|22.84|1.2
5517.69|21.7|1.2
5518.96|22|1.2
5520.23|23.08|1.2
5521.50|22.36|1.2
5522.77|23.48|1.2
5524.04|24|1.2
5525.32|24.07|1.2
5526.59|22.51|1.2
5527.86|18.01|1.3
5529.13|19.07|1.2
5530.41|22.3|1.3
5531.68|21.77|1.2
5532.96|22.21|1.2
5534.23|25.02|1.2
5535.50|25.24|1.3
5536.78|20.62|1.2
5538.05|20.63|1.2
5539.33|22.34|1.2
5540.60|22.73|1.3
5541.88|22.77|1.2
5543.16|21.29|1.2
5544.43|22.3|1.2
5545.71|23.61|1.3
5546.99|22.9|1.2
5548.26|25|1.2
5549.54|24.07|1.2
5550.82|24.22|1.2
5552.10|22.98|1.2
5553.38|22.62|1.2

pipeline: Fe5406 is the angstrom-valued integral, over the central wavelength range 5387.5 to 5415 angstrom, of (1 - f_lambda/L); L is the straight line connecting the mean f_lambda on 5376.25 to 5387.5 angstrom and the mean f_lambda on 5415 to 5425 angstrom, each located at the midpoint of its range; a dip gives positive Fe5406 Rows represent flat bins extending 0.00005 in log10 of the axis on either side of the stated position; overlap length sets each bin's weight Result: 1.6 angstrom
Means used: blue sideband 22.6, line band 21.3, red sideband 22.6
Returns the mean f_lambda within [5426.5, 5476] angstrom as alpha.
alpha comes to 22.2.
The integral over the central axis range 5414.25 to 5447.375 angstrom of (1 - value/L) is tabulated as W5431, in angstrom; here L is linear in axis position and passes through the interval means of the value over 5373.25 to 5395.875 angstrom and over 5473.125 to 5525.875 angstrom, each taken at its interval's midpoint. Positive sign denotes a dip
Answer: 0.8 angstrom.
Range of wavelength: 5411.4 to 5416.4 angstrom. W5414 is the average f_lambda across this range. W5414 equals 22.5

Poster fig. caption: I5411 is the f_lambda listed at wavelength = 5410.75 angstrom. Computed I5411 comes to 21.08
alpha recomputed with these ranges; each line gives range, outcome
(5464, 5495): 22.7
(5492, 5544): 22.4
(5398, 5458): 21.7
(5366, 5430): 21.8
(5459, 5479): 22.3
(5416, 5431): 22.2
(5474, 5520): 22.4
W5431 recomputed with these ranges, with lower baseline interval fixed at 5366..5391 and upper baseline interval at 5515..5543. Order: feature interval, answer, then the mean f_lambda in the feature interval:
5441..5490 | -0.4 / 22.4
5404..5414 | 0.9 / 20.1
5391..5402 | 0.2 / 21.7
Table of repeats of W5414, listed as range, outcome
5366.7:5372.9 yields 20.1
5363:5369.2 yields 22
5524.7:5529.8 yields 20.9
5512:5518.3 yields 22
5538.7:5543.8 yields 22.3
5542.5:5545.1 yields 21.8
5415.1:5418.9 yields 23.2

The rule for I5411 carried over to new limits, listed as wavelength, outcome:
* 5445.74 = 20.79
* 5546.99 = 22.9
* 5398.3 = 19.32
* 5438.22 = 23.11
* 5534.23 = 25.02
